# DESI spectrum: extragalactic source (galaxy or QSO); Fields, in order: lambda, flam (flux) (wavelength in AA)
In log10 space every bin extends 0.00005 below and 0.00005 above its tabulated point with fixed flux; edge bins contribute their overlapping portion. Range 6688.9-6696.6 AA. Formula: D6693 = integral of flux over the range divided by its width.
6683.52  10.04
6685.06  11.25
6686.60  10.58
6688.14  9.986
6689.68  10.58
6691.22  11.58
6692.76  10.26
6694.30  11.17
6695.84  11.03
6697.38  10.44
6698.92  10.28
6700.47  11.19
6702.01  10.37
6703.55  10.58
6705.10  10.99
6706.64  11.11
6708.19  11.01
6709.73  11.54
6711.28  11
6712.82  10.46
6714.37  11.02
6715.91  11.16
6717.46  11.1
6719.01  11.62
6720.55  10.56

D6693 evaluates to 10.9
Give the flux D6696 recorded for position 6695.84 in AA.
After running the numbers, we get 11.03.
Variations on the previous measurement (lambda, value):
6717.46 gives 11.1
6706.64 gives 11.11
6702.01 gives 10.37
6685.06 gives 11.25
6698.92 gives 10.28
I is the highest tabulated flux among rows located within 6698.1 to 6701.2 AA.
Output 11.19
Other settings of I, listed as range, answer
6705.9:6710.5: 11.54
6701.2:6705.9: 10.99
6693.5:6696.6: 11.17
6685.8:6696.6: 11.58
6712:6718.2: 11.16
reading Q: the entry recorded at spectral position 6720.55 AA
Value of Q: 10.56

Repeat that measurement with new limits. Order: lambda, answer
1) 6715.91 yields 11.16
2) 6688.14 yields 9.986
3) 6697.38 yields 10.44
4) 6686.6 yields 10.58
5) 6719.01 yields 11.62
